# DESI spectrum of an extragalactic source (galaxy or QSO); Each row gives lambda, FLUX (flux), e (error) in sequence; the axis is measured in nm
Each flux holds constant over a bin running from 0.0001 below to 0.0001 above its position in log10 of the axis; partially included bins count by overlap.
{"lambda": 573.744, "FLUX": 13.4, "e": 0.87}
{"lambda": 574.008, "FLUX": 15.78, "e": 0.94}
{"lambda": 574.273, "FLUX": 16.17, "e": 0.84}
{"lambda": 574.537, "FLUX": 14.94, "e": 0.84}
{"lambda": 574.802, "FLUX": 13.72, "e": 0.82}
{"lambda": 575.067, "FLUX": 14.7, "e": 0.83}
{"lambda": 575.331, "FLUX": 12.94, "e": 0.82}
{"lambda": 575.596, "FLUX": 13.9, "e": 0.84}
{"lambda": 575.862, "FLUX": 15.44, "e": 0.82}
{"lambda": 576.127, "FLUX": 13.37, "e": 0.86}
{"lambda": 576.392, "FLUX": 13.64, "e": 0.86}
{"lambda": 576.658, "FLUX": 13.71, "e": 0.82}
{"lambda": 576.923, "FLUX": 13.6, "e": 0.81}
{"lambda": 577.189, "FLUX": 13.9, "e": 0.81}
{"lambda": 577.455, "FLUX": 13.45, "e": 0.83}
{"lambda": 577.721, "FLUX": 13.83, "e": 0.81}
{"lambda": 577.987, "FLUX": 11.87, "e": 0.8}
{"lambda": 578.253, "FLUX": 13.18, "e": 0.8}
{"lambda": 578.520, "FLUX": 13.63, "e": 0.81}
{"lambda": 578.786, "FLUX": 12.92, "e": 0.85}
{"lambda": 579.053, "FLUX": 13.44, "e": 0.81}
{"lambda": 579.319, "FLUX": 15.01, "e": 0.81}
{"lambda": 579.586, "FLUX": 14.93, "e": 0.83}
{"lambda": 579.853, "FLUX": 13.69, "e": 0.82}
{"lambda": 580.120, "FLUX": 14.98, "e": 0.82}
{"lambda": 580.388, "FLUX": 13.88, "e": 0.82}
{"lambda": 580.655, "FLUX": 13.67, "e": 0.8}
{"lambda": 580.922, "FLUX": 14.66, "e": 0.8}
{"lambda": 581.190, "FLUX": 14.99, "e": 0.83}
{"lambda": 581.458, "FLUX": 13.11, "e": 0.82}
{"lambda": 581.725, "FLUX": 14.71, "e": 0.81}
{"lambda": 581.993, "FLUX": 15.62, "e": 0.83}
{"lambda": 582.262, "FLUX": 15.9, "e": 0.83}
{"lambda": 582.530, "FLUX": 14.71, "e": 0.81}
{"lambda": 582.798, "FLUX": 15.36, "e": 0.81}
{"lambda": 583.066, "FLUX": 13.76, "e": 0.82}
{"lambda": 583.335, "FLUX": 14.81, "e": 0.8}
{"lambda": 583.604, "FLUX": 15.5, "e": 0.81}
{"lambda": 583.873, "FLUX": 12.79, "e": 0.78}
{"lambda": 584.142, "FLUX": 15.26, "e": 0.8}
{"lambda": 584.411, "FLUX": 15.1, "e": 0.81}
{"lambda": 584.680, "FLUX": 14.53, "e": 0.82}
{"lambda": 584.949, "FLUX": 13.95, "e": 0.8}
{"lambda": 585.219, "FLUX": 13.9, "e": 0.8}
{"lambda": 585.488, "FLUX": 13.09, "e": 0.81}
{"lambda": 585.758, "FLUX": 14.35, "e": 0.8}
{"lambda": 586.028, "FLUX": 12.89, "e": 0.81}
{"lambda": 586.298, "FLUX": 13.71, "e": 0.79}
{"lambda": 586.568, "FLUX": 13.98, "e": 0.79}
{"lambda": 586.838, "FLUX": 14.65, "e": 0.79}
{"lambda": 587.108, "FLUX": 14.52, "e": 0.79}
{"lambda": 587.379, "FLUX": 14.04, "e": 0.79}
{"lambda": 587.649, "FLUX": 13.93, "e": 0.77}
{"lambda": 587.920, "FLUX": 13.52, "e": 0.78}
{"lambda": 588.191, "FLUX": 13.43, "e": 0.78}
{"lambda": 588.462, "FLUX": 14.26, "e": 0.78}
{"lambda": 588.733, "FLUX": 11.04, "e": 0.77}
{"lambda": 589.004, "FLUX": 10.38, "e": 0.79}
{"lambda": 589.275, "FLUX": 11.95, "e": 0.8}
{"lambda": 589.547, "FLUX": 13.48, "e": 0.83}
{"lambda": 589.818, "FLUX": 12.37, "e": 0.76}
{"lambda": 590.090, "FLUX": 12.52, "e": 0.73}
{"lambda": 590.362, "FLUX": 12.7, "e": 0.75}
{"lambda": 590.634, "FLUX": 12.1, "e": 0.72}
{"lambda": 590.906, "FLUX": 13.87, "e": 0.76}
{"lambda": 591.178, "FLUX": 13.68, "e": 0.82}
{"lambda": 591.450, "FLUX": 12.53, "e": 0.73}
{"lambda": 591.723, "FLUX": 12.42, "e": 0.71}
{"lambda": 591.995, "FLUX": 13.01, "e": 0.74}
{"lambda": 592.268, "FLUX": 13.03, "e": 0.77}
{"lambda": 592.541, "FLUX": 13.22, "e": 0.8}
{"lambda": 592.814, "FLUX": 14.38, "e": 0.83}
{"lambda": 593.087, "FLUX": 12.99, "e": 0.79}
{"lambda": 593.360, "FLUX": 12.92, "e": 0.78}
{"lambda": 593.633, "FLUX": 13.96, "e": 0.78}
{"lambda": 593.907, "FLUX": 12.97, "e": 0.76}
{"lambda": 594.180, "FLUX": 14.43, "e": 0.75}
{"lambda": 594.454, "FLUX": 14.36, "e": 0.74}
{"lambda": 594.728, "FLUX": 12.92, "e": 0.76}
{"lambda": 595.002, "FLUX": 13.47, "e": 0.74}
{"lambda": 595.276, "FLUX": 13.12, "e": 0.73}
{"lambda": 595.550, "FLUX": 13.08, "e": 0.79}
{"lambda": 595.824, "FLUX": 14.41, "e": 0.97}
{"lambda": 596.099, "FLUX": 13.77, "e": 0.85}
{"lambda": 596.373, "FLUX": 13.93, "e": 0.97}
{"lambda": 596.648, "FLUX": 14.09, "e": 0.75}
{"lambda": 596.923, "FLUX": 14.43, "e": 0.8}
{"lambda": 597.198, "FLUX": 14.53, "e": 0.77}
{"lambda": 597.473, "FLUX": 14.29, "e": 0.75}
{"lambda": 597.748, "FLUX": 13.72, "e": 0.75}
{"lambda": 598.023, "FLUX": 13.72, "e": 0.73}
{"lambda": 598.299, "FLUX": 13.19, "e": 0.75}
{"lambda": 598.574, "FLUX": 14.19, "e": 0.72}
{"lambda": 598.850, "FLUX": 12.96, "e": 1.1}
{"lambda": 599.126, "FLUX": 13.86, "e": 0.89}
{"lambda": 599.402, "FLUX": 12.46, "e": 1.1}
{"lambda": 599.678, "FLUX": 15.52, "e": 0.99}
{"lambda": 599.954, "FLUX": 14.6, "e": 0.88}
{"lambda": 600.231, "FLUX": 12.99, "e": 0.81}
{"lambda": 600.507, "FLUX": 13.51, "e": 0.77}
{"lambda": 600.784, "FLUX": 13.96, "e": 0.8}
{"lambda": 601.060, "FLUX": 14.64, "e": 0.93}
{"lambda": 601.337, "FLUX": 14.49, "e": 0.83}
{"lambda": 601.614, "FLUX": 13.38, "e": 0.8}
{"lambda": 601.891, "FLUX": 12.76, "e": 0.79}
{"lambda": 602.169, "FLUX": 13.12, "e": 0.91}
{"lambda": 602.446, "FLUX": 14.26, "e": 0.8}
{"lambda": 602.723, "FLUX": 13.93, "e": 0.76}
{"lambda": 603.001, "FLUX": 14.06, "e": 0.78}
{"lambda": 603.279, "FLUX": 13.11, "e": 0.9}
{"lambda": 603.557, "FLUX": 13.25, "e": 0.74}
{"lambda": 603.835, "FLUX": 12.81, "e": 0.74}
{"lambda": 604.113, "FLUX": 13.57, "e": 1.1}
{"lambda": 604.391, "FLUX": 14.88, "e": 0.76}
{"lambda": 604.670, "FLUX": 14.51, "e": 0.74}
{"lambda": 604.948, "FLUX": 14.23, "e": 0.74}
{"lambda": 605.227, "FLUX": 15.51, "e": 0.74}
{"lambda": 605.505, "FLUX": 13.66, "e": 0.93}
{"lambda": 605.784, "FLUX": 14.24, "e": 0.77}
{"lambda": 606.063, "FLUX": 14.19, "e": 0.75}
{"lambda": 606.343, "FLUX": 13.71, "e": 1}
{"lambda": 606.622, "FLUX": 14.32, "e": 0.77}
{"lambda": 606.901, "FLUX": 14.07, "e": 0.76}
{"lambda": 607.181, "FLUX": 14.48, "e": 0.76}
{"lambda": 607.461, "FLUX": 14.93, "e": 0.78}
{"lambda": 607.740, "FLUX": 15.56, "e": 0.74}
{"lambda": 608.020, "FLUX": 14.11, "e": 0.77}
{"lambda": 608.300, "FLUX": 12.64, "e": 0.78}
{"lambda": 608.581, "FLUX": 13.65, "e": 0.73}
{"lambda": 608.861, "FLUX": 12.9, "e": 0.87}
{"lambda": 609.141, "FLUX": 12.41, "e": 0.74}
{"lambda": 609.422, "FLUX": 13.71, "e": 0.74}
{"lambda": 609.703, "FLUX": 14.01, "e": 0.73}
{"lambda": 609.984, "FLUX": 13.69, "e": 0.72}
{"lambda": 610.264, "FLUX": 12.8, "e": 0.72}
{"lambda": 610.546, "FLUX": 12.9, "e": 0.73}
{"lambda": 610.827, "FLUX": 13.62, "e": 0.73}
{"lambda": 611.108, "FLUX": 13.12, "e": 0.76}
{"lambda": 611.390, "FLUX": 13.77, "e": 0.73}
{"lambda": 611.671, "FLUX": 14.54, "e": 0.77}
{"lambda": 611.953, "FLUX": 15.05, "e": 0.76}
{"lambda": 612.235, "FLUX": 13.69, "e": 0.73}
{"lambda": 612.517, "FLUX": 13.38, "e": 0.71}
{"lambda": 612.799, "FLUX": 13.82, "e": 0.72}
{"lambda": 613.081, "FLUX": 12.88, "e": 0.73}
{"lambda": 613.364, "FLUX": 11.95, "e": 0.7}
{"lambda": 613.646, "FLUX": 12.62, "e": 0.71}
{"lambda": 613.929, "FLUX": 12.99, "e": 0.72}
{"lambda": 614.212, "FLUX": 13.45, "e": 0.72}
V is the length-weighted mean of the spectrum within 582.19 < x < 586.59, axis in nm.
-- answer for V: 14.3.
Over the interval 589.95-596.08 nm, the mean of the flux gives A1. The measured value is 13.3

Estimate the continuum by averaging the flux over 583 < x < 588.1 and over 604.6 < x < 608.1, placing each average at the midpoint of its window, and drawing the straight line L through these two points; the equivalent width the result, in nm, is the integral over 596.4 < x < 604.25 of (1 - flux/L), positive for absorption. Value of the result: 0.31 nm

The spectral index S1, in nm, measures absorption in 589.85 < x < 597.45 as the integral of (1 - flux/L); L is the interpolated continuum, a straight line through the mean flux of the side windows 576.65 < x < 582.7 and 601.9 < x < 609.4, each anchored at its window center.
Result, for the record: 0.30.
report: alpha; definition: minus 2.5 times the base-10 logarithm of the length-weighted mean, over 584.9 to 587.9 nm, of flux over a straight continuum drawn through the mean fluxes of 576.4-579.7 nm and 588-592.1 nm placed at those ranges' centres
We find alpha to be -0.076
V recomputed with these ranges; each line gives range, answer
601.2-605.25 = 13.8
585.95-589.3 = 13.3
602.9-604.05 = 13.3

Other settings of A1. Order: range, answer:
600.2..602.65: 13.7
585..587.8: 13.9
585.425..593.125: 13.2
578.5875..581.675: 14.1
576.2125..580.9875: 13.8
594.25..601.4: 13.9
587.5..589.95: 12.7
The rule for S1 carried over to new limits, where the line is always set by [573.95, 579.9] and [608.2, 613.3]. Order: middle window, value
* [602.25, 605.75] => -0.107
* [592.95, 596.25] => 0.040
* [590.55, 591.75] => 0.066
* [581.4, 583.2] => -0.119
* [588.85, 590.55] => 0.193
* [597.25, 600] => -0.041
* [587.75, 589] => 0.090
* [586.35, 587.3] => -0.033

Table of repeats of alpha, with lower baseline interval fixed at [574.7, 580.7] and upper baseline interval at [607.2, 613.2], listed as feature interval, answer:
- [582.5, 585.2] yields -0.058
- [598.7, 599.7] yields 0.019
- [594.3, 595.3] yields 0.018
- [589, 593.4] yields 0.073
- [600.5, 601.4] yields -0.038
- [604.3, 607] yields -0.048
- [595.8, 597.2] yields -0.031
